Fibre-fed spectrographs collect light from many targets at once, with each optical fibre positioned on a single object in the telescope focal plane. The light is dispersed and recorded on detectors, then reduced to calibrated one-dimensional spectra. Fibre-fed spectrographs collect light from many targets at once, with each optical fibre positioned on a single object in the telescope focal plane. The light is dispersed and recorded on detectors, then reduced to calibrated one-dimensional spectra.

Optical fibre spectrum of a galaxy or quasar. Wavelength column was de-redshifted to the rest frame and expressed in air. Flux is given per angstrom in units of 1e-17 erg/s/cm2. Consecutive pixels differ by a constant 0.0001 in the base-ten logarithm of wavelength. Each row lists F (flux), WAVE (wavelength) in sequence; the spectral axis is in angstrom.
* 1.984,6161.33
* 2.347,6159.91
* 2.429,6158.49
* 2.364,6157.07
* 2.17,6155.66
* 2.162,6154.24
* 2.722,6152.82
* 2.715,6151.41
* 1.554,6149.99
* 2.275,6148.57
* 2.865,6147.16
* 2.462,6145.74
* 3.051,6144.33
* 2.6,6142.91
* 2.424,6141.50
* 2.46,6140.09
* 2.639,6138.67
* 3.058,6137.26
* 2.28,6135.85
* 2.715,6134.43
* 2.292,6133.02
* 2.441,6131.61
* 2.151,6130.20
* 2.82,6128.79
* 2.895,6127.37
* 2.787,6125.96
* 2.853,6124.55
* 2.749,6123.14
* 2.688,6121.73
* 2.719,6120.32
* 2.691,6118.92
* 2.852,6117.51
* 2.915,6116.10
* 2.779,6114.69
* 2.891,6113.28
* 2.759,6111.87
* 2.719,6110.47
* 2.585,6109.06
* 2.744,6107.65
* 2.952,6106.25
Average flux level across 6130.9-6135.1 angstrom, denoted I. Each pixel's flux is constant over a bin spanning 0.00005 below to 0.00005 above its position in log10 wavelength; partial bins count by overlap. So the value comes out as 2.48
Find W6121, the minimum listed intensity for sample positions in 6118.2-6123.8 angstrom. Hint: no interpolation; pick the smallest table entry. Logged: 2.688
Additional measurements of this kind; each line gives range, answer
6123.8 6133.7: 2.151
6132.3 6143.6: 2.28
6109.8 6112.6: 2.719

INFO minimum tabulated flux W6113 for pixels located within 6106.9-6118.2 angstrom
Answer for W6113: 2.585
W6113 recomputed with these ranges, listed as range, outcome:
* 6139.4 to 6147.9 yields 2.424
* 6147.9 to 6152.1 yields 1.554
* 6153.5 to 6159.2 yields 2.162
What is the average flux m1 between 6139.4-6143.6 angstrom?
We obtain 2.5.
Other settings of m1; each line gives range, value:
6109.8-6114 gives 2.79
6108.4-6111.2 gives 2.66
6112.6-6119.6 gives 2.82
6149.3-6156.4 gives 2.27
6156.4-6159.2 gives 2.39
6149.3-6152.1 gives 2.13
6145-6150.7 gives 2.29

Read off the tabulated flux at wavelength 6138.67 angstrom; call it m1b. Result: 2.639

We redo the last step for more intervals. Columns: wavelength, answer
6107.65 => 2.744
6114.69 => 2.779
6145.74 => 2.462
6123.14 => 2.749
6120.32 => 2.719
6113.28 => 2.891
